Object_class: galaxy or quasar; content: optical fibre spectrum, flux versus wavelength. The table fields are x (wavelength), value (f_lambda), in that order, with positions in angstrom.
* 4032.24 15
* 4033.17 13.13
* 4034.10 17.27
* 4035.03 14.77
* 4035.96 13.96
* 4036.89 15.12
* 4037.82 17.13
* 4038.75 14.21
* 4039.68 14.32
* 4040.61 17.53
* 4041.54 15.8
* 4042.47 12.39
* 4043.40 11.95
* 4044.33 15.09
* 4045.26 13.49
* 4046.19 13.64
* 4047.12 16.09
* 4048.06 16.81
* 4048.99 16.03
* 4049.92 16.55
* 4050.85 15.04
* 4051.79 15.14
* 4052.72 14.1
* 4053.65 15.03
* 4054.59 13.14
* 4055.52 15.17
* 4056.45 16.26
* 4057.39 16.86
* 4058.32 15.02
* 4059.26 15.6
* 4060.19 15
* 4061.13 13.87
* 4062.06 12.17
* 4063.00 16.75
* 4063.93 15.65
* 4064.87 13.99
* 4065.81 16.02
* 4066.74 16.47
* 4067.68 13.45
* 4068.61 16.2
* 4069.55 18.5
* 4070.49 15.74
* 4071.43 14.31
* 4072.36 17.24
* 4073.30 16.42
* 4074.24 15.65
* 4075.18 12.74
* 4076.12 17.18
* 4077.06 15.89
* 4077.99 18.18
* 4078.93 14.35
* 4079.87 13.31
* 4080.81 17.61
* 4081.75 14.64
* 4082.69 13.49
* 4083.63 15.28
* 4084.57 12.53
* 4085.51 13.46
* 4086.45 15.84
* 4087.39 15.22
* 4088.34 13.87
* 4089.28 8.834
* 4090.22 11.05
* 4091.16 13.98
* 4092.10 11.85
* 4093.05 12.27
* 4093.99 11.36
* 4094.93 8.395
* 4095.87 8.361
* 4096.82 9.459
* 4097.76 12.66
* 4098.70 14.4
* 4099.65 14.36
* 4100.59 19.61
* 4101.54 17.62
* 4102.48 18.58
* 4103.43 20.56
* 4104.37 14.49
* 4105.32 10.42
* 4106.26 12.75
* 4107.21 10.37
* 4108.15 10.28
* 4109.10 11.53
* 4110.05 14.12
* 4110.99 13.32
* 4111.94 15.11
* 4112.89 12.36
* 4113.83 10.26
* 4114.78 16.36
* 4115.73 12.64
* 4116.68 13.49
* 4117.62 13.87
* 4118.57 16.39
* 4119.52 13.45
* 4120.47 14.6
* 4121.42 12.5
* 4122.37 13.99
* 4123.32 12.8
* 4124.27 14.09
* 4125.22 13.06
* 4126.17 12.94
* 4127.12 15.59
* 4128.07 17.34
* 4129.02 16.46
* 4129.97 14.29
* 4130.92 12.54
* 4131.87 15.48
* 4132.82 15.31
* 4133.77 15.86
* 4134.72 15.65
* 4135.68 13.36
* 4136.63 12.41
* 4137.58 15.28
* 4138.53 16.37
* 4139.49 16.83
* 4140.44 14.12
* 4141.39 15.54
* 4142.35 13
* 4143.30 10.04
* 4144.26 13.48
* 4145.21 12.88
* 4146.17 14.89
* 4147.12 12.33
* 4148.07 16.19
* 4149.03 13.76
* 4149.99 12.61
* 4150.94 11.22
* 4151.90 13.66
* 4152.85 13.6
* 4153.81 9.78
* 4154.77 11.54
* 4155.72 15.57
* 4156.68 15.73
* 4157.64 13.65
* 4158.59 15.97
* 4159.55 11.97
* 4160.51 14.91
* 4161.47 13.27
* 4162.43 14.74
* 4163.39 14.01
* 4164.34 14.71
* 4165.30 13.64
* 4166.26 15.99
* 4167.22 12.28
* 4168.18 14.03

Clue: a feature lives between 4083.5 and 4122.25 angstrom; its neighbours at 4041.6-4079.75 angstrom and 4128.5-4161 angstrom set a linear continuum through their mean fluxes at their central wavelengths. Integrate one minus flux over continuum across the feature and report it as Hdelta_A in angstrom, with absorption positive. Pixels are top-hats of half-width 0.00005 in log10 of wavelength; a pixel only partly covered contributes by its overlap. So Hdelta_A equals 3.3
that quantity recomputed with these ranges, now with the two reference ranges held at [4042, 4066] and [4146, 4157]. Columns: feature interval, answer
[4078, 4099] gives 2.1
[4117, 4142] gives -1.7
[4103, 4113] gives 0.6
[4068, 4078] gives -1.0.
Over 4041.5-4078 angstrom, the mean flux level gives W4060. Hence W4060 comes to 15.2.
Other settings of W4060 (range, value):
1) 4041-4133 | 14.3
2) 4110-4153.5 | 14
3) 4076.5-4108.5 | 13.7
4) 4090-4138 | 13.7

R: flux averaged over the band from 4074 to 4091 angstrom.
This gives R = 14.4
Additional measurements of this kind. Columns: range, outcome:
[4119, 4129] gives 14.2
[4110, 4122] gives 13.7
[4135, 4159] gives 13.8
